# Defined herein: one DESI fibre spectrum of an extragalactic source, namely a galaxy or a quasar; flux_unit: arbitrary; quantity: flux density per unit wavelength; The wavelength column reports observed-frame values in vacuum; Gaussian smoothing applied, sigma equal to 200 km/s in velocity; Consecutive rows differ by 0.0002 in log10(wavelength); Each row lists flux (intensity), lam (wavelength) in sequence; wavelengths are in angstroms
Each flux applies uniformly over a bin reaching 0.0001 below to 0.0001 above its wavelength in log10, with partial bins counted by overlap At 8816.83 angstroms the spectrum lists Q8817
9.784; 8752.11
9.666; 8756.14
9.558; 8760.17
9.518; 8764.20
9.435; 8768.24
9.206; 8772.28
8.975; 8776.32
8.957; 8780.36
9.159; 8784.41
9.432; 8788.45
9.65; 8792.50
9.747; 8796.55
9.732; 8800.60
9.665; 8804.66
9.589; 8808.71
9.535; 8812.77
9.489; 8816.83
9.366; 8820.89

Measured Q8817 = 9.489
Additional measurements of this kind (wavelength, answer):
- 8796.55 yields 9.747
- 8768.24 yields 9.435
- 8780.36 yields 8.957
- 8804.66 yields 9.665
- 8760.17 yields 9.558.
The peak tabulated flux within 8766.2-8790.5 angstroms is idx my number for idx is 9.435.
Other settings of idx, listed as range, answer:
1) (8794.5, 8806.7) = 9.747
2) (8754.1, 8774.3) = 9.666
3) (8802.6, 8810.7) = 9.665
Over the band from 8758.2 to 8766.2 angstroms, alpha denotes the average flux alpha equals 9.54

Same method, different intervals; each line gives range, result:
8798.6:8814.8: 9.63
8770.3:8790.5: 9.15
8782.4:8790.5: 9.3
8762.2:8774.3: 9.38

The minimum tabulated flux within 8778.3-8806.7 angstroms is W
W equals 8.957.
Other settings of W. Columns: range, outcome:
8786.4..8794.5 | 9.432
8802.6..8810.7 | 9.589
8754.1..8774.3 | 9.206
